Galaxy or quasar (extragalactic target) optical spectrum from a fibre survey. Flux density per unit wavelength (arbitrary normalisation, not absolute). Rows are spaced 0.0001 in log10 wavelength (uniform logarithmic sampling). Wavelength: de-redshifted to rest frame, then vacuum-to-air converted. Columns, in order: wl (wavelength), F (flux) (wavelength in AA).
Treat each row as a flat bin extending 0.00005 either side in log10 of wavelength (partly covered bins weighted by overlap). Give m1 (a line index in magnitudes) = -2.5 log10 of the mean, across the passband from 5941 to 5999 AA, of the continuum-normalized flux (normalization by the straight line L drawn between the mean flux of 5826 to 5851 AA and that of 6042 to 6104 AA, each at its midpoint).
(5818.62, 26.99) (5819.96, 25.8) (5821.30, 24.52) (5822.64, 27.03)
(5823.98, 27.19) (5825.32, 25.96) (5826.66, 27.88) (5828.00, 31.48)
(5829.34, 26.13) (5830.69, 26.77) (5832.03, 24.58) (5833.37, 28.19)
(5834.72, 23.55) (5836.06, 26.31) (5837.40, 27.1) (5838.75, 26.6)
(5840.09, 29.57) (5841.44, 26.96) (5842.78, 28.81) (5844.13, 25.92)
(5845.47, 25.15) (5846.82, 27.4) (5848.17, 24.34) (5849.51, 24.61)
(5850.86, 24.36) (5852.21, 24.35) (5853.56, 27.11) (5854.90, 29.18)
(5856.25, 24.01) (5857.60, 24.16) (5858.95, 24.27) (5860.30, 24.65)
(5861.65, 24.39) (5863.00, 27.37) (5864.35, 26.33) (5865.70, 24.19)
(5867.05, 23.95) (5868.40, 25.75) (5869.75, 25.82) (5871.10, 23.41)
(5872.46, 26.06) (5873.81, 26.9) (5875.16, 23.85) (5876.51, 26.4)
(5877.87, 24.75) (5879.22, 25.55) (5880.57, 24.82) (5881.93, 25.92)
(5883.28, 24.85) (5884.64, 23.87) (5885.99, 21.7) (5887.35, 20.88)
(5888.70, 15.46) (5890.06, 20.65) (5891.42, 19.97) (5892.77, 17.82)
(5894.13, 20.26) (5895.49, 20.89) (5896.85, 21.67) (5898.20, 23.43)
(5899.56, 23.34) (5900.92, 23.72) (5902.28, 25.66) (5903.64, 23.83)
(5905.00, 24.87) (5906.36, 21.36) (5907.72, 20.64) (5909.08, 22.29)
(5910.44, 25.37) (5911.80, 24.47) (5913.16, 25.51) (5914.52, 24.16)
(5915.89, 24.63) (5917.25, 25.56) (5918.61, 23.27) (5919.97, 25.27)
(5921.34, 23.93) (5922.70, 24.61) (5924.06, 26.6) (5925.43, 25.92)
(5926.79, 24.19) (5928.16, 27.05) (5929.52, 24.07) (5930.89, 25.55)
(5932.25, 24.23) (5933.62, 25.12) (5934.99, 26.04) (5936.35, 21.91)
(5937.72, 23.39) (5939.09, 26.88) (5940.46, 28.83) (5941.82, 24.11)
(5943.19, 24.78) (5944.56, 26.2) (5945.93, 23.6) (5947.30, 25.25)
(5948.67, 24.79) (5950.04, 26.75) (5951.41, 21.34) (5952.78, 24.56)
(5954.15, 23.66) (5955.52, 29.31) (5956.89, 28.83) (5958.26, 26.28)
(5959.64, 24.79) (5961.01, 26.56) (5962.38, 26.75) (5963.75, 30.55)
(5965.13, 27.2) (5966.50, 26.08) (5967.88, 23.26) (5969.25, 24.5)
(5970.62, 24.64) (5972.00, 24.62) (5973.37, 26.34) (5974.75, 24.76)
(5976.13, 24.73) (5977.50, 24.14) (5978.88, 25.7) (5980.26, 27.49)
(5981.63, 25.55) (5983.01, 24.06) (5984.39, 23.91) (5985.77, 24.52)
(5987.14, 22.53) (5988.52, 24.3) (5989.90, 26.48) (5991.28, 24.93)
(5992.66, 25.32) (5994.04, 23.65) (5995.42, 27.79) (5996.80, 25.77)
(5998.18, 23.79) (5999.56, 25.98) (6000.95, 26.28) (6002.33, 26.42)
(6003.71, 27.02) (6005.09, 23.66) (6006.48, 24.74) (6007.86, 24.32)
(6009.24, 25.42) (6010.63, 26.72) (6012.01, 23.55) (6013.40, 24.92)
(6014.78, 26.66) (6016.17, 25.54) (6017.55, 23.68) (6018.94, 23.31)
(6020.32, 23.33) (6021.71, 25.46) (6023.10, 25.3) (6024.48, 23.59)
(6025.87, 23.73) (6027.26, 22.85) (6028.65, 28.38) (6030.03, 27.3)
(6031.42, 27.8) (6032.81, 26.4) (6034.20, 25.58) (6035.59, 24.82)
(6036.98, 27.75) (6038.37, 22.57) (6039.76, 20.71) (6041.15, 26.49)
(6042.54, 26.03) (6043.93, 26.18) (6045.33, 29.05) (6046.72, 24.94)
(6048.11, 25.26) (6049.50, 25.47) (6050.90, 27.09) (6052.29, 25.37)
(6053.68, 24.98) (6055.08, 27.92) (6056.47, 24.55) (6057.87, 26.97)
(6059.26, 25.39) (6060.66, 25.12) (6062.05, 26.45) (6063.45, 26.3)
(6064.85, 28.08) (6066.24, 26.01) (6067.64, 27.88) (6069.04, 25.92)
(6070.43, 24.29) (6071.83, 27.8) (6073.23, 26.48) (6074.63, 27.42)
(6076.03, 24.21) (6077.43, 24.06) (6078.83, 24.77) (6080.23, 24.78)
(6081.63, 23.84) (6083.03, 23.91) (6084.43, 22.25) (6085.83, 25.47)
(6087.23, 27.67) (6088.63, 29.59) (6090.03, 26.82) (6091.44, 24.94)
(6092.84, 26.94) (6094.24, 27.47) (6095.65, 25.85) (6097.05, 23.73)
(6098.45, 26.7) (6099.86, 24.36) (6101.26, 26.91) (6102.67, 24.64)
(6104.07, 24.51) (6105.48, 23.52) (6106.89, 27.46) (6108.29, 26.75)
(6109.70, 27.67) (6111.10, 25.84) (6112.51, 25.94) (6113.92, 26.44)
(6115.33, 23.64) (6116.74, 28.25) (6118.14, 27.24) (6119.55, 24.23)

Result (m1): 0.04 mag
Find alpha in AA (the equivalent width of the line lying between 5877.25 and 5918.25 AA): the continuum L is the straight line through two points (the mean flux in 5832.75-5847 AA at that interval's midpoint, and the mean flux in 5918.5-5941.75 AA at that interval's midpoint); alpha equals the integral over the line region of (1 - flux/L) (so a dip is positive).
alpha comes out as 4.5 AA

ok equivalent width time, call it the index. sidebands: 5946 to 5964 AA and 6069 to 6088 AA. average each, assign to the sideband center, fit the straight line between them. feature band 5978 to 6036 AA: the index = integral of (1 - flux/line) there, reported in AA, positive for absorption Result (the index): 0.9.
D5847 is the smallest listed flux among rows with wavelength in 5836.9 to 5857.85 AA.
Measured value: 24.01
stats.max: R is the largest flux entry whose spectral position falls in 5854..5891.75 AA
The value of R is 29.18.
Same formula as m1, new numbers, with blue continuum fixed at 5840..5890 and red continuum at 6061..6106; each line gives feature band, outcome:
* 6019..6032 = 0.014 mag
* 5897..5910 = 0.084 mag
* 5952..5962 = -0.041 mag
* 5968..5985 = 0.016 mag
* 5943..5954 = 0.028 mag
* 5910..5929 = 0.005 mag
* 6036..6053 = 0.001 mag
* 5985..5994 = 0.034 mag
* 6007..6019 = 0.021 mag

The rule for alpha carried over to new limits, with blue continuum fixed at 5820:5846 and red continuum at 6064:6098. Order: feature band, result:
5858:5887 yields 1.88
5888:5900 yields 2.82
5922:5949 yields 1.29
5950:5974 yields 0.41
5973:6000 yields 1.19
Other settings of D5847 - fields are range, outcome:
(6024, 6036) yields 22.85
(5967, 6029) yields 22.53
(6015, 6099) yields 20.71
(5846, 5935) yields 15.46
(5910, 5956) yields 21.34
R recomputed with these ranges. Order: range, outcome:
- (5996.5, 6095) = 29.59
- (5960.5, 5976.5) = 30.55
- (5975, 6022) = 27.79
